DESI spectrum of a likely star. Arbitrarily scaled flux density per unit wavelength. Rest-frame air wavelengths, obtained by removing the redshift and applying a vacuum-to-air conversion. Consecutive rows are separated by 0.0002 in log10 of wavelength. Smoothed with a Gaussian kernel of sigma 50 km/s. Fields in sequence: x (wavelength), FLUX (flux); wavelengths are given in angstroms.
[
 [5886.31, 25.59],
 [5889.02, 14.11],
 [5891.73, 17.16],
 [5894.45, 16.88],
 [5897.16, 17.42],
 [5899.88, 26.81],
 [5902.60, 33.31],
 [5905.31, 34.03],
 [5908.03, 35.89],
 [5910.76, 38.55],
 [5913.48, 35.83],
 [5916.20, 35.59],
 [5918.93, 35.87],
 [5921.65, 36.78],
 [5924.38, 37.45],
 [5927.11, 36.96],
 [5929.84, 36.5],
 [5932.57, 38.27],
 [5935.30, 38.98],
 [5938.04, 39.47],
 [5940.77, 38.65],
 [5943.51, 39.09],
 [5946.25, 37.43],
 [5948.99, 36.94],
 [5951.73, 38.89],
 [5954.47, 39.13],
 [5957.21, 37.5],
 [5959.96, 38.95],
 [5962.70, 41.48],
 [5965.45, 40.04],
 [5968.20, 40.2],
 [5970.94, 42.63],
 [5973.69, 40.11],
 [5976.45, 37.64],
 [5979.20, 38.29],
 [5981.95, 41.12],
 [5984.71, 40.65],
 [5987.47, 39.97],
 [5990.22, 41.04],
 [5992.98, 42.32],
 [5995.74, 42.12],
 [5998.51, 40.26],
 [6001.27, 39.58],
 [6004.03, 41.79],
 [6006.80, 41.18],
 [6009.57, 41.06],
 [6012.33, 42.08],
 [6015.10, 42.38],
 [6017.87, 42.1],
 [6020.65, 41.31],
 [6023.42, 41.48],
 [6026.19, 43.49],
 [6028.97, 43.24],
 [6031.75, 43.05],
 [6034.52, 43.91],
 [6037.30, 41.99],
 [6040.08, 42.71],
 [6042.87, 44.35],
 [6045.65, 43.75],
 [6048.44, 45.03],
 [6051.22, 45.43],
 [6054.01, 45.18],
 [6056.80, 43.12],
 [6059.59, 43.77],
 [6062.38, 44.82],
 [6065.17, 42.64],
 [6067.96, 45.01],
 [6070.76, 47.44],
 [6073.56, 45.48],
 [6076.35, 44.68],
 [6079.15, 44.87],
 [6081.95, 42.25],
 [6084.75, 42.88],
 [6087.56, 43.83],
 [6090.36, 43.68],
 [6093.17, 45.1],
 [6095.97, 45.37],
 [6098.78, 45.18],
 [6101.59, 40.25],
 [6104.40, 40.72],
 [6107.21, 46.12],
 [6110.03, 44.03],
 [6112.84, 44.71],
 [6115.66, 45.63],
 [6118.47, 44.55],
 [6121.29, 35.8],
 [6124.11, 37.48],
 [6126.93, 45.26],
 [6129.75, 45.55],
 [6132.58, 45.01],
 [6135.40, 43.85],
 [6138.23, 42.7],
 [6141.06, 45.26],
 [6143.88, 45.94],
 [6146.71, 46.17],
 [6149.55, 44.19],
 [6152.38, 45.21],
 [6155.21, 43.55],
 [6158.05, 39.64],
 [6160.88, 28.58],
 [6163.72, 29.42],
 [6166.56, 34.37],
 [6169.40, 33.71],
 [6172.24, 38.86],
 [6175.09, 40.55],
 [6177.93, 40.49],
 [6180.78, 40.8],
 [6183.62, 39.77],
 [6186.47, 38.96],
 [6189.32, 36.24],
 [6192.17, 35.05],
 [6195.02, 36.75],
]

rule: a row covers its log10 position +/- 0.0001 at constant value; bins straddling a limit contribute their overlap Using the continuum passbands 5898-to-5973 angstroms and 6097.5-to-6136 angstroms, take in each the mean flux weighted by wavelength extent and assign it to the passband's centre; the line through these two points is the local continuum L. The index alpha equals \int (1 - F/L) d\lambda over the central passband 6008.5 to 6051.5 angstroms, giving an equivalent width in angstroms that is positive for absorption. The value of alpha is -2.7 angstroms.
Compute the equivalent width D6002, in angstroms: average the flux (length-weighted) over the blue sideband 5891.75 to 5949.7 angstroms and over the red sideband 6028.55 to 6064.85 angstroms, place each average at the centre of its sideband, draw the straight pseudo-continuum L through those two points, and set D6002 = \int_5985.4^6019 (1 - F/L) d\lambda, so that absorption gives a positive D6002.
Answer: -0.7 angstroms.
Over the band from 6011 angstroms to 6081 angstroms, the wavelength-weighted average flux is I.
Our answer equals 43.7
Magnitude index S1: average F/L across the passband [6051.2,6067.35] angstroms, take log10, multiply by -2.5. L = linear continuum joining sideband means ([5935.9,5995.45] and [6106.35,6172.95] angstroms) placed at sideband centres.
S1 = -0.09 mag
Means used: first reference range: 39.6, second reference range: 41.5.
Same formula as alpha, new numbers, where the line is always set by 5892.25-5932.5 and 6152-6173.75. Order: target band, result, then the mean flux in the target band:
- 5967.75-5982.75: -2.9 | 40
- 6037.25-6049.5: -3.3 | 43.7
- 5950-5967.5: -3.2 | 39.3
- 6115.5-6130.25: -2.6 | 41.9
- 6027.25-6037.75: -2.7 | 43.2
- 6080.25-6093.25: -3.1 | 43.4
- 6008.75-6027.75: -4.4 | 42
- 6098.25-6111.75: -3.0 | 43.2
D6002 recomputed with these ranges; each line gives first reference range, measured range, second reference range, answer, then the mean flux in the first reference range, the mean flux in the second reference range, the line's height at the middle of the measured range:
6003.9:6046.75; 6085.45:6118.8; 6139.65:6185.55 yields -2.51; 42.5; 39.8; 41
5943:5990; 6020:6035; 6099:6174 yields -0.96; 39.5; 41.5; 40.2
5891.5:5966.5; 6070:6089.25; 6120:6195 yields -3.00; 35.3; 40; 38.4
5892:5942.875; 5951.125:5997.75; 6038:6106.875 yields -3.20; 33.8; 44.1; 37.6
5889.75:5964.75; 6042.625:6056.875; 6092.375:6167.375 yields -1.94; 34.7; 42.2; 39.3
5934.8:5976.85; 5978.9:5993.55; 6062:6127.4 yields -0.16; 39.2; 43.6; 40.2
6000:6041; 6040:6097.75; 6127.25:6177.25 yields -3.84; 42.1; 40.8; 41.6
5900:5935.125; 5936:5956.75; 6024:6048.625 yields -0.38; 36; 43.4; 37.8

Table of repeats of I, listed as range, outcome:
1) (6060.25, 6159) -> 43.9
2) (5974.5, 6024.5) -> 40.9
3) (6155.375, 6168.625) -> 34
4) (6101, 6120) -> 43.8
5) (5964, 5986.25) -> 40.1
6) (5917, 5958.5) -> 37.8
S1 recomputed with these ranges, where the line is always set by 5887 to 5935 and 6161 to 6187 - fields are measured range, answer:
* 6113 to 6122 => -0.199 mag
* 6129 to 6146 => -0.232 mag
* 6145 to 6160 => -0.185 mag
